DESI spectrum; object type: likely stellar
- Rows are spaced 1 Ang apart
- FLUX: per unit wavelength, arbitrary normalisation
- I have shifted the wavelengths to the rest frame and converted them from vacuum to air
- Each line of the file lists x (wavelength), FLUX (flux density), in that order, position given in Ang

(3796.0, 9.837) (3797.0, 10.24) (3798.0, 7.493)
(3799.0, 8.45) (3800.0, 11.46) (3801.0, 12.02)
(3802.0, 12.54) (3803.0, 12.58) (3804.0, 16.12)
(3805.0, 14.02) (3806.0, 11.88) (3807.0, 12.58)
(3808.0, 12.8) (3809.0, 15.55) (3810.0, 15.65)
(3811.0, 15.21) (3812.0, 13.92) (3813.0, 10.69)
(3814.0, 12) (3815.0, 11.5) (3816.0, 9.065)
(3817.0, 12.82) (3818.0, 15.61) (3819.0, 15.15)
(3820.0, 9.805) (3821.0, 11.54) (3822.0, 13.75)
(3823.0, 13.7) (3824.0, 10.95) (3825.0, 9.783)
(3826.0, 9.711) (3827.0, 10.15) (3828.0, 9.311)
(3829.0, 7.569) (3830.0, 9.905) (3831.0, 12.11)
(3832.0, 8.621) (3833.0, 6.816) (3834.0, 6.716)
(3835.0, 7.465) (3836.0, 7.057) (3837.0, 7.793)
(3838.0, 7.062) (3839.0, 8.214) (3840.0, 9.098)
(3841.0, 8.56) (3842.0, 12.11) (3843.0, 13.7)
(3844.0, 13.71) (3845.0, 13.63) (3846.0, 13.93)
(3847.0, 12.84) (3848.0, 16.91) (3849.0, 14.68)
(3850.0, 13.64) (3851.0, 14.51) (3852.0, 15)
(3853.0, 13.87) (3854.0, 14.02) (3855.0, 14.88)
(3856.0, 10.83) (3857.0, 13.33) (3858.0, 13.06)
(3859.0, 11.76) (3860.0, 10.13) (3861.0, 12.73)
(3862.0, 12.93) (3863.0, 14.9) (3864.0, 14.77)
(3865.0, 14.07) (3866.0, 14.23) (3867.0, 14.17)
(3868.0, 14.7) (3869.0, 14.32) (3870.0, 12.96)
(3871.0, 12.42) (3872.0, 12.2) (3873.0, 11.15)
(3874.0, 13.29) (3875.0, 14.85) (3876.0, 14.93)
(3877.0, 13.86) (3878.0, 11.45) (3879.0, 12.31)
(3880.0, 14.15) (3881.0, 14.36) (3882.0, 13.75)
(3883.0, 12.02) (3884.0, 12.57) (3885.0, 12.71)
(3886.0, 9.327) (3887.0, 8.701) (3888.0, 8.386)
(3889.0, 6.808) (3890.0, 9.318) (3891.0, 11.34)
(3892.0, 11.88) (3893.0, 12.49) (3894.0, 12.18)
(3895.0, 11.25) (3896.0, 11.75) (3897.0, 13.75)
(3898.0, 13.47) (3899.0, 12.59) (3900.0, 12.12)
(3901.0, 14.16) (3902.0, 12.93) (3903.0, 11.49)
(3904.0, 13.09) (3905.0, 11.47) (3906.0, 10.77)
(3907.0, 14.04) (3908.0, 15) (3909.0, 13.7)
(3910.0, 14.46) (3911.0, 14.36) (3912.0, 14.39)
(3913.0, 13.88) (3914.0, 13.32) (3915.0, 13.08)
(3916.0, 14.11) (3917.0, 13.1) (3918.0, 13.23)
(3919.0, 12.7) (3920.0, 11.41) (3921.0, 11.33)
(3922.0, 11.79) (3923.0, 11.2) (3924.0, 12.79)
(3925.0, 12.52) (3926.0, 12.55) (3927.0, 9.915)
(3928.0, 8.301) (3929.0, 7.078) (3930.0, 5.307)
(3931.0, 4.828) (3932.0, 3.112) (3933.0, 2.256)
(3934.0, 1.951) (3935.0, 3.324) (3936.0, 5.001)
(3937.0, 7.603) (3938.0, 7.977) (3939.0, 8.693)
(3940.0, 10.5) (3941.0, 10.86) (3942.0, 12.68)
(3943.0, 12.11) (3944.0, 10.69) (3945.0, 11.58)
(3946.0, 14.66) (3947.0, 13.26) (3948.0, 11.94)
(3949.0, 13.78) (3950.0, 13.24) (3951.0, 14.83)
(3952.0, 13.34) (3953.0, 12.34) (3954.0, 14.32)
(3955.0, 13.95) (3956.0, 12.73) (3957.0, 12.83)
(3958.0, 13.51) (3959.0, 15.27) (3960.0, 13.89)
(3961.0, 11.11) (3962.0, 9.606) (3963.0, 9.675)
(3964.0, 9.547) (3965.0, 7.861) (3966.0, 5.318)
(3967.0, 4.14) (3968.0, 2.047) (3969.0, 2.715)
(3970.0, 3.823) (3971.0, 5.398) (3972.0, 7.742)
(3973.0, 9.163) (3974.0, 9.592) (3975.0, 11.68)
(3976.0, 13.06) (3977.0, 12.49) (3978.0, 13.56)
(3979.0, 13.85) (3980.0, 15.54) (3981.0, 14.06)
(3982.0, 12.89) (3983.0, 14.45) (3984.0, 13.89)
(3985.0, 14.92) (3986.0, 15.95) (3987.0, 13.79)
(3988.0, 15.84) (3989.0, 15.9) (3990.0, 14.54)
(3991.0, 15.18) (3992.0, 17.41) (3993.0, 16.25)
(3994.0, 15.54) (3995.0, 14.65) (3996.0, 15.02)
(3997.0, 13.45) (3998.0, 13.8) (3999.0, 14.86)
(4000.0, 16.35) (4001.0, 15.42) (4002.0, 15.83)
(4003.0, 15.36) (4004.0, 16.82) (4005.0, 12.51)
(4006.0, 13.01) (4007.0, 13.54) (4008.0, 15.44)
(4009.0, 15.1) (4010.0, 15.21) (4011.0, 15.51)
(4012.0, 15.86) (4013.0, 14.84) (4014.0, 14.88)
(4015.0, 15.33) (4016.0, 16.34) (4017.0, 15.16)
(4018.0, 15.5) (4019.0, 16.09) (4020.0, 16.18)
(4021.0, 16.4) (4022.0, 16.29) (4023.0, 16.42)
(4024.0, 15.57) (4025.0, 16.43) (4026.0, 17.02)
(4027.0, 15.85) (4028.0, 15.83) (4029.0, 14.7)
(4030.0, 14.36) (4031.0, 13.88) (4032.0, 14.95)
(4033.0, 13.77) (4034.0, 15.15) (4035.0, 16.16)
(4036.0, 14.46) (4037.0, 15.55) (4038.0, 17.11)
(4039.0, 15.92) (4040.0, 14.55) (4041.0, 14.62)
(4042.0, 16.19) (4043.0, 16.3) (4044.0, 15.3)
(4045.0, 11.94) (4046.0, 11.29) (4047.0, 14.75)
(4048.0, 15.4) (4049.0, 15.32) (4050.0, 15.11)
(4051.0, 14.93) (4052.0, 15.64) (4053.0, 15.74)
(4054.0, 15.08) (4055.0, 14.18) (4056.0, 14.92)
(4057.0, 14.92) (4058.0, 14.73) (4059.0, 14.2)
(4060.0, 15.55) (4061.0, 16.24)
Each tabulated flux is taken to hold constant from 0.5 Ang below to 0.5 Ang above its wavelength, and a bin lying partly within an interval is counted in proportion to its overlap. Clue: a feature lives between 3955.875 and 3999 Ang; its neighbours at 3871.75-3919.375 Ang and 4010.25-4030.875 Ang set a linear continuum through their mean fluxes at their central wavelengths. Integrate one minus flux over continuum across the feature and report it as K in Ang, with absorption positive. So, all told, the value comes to 7.89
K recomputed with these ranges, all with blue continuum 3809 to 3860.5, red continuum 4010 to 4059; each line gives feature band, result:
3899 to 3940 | 7.82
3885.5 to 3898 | 1.96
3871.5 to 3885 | -0.73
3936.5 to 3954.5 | 2.32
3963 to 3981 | 6.75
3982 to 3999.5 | -0.60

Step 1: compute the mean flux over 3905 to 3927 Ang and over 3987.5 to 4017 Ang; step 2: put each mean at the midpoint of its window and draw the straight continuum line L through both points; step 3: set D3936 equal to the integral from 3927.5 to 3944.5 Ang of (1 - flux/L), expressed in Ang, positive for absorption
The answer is 7.9 Ang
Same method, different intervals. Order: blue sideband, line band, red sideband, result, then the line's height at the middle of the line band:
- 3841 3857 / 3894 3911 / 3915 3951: -2.3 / 11.4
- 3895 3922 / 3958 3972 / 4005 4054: 6.1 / 14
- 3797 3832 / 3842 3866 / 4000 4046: -2.1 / 12.5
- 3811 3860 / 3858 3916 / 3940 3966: -4.3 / 11.8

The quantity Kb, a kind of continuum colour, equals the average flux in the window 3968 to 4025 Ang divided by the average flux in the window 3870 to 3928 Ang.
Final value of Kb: 1.13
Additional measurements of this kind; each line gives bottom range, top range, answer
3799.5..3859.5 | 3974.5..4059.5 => 1.26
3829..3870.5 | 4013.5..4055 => 1.27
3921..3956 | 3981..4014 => 1.49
